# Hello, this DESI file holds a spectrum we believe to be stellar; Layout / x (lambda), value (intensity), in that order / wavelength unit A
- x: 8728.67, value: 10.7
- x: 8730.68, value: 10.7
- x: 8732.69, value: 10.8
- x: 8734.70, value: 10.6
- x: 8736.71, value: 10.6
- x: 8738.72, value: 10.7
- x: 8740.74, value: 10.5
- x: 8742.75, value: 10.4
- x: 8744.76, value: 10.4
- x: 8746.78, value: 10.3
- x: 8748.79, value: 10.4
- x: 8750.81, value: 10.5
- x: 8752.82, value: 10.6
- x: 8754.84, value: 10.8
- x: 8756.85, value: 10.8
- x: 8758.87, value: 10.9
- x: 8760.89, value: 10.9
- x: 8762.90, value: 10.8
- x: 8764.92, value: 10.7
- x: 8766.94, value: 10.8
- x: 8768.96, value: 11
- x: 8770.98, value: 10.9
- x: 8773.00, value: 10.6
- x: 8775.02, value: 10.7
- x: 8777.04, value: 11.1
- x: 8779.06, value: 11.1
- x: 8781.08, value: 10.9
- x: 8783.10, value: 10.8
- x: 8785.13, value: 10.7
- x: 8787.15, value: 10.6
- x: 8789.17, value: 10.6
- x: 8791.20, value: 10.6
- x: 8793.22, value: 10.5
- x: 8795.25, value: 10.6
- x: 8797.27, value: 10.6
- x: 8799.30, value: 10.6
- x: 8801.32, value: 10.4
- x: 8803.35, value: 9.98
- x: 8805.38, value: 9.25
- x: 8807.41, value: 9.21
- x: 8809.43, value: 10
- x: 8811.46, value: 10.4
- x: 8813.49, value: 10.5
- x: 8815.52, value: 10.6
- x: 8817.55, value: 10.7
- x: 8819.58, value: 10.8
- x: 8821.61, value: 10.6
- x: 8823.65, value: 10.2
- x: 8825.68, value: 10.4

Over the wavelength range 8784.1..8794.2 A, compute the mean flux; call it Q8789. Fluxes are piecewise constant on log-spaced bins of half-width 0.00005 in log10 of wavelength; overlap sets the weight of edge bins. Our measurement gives 10.6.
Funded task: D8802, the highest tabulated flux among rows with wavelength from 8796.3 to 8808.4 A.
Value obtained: 10.6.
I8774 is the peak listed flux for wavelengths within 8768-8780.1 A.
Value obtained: 11.1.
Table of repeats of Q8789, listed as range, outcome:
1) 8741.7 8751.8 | 10.4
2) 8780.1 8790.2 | 10.7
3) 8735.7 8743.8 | 10.6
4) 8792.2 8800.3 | 10.6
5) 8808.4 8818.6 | 10.4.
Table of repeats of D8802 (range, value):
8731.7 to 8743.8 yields 10.8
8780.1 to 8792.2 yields 10.9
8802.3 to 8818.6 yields 10.7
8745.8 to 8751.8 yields 10.5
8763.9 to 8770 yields 11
